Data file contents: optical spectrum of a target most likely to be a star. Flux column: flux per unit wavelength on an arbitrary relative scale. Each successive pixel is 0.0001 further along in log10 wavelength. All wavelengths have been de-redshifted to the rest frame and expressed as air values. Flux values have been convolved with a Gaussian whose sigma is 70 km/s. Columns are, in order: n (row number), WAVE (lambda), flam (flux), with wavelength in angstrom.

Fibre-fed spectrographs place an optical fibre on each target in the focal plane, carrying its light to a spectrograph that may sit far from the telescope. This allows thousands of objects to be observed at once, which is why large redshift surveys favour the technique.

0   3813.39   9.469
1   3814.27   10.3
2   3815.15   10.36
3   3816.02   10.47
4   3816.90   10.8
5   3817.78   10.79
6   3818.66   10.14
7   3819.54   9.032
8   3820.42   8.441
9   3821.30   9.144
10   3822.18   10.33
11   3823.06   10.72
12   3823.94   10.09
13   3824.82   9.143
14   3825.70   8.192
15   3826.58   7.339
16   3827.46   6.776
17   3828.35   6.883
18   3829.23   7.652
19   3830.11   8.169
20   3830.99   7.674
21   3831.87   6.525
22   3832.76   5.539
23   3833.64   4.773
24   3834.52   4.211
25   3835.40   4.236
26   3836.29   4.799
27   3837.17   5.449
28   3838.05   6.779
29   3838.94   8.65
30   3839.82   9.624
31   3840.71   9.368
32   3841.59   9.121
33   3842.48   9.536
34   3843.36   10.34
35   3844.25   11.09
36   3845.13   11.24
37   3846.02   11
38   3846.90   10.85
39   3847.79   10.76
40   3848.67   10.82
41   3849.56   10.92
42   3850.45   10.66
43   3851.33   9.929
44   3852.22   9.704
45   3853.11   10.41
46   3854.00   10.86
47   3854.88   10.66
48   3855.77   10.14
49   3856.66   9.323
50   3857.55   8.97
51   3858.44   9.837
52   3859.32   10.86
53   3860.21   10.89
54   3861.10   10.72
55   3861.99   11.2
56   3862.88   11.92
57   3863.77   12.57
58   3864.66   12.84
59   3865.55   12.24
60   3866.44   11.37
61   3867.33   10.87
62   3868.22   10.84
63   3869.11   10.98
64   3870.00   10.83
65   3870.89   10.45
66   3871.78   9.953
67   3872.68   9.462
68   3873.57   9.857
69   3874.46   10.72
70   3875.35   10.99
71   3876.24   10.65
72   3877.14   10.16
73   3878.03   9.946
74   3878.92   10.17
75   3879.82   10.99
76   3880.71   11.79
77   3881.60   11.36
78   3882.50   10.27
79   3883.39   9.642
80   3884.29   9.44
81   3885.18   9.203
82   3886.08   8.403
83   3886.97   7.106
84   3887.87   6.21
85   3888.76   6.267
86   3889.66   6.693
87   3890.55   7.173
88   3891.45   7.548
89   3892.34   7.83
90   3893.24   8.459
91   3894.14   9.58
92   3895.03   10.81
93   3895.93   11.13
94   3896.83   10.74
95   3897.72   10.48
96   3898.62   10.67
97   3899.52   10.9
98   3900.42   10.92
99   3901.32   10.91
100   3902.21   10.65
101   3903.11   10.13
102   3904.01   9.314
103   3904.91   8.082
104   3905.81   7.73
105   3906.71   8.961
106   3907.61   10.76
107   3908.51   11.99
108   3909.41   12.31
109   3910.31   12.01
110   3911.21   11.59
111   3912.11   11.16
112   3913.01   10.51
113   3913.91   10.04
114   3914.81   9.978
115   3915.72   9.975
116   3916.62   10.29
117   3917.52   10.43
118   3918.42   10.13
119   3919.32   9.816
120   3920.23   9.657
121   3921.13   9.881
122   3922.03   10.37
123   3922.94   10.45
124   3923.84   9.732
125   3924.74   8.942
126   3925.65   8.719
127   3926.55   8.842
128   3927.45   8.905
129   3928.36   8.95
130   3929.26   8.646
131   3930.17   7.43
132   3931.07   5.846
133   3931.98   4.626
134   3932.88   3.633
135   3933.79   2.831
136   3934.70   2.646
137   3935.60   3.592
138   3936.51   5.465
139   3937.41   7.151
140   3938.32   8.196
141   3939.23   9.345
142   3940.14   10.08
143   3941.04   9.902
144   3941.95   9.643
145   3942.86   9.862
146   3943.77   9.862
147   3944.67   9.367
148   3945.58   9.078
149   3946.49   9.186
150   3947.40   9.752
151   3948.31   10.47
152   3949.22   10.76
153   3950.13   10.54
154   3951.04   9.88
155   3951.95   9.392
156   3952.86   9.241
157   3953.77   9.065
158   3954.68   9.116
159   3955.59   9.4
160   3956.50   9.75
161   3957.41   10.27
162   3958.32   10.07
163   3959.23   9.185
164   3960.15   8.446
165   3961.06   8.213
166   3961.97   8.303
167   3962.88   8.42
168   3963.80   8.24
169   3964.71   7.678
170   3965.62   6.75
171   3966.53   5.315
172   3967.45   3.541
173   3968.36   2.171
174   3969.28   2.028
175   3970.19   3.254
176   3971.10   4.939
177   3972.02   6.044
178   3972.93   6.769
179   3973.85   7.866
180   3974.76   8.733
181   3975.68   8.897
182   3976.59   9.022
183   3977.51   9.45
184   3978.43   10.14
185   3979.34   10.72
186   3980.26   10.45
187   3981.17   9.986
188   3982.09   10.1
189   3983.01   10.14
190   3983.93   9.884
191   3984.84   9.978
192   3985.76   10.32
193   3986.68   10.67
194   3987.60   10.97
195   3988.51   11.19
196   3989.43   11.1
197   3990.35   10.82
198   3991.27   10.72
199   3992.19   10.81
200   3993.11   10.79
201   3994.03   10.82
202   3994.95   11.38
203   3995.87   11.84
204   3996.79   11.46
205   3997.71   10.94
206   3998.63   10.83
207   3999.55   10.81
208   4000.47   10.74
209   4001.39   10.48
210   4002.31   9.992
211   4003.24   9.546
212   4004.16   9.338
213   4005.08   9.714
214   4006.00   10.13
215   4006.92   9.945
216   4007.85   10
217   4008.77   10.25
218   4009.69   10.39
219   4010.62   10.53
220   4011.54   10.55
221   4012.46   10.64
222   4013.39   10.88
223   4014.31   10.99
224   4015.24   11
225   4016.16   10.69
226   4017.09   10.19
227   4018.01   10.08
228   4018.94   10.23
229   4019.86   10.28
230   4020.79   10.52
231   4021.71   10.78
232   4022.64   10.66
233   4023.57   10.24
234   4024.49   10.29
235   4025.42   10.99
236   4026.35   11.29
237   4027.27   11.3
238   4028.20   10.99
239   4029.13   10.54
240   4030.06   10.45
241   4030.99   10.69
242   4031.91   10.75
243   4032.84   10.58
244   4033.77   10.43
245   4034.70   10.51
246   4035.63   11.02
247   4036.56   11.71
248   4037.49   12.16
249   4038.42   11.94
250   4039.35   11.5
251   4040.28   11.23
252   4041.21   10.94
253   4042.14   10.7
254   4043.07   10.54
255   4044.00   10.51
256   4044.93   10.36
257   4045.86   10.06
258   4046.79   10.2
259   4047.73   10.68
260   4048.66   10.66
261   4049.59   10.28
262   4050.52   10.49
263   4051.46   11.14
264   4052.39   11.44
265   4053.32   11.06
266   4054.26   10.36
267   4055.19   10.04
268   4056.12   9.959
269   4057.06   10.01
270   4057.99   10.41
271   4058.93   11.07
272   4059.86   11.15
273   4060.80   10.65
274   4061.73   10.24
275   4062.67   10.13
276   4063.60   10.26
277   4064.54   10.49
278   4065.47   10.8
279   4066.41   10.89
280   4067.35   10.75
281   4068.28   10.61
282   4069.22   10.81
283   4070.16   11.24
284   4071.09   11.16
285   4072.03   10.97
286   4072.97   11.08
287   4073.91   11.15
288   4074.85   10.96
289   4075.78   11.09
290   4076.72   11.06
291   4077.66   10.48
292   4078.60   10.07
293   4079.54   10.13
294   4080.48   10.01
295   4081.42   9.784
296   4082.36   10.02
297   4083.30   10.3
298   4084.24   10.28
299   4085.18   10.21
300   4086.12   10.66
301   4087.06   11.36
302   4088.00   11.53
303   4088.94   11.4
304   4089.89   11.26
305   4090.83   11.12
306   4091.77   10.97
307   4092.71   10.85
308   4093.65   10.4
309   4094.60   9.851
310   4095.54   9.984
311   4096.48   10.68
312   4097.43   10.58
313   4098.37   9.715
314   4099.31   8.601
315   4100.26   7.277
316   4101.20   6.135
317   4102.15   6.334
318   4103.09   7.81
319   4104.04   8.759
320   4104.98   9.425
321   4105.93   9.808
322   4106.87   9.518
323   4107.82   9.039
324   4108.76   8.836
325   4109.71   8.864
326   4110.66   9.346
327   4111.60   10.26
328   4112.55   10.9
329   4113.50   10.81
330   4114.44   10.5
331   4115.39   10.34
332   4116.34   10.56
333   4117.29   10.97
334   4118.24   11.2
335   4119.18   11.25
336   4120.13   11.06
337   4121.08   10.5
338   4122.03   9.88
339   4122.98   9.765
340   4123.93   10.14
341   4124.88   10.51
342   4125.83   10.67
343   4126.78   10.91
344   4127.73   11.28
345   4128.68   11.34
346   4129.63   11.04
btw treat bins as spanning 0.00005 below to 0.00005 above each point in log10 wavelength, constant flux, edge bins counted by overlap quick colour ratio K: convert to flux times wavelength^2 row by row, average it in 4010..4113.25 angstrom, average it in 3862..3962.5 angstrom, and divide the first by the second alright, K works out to 1.19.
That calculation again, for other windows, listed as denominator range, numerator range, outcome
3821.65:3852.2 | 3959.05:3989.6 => 1.03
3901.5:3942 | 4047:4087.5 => 1.29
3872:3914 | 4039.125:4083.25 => 1.18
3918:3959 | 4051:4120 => 1.28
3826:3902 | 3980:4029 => 1.20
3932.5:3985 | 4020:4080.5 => 1.38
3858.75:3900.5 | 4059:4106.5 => 1.12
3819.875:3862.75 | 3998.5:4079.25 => 1.31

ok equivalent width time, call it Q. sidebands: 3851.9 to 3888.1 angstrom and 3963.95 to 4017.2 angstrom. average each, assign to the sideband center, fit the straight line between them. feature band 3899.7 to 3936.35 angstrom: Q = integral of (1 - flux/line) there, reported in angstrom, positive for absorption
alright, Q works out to 3.6 angstrom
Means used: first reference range 10.4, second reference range 9.4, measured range 9.01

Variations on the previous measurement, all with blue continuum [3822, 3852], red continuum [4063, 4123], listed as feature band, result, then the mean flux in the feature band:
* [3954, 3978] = 5.02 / 7.4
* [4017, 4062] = -3.94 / 10.7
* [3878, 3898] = -0.72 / 9.16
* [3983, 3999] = -2.20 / 10.8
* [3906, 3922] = -2.66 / 10.5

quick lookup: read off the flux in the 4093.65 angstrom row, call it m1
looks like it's 10.4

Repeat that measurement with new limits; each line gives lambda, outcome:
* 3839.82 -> 9.624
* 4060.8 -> 10.65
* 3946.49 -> 9.186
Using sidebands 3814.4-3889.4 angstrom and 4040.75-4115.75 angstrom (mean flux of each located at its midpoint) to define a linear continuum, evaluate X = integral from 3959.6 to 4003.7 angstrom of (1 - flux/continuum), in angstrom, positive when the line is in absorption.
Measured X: 4.2 angstrom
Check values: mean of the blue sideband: 9.52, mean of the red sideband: 10.3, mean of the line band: 9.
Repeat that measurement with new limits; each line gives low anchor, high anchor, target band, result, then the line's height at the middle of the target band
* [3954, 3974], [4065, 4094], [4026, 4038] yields -2.2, 9.25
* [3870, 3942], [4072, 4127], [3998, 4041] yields -3.9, 9.74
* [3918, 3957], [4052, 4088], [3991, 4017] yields -2.7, 9.6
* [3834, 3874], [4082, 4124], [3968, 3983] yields 3.5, 9.95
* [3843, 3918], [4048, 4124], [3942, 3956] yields 0.8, 10.2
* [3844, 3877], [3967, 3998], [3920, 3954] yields 4.4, 9.68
